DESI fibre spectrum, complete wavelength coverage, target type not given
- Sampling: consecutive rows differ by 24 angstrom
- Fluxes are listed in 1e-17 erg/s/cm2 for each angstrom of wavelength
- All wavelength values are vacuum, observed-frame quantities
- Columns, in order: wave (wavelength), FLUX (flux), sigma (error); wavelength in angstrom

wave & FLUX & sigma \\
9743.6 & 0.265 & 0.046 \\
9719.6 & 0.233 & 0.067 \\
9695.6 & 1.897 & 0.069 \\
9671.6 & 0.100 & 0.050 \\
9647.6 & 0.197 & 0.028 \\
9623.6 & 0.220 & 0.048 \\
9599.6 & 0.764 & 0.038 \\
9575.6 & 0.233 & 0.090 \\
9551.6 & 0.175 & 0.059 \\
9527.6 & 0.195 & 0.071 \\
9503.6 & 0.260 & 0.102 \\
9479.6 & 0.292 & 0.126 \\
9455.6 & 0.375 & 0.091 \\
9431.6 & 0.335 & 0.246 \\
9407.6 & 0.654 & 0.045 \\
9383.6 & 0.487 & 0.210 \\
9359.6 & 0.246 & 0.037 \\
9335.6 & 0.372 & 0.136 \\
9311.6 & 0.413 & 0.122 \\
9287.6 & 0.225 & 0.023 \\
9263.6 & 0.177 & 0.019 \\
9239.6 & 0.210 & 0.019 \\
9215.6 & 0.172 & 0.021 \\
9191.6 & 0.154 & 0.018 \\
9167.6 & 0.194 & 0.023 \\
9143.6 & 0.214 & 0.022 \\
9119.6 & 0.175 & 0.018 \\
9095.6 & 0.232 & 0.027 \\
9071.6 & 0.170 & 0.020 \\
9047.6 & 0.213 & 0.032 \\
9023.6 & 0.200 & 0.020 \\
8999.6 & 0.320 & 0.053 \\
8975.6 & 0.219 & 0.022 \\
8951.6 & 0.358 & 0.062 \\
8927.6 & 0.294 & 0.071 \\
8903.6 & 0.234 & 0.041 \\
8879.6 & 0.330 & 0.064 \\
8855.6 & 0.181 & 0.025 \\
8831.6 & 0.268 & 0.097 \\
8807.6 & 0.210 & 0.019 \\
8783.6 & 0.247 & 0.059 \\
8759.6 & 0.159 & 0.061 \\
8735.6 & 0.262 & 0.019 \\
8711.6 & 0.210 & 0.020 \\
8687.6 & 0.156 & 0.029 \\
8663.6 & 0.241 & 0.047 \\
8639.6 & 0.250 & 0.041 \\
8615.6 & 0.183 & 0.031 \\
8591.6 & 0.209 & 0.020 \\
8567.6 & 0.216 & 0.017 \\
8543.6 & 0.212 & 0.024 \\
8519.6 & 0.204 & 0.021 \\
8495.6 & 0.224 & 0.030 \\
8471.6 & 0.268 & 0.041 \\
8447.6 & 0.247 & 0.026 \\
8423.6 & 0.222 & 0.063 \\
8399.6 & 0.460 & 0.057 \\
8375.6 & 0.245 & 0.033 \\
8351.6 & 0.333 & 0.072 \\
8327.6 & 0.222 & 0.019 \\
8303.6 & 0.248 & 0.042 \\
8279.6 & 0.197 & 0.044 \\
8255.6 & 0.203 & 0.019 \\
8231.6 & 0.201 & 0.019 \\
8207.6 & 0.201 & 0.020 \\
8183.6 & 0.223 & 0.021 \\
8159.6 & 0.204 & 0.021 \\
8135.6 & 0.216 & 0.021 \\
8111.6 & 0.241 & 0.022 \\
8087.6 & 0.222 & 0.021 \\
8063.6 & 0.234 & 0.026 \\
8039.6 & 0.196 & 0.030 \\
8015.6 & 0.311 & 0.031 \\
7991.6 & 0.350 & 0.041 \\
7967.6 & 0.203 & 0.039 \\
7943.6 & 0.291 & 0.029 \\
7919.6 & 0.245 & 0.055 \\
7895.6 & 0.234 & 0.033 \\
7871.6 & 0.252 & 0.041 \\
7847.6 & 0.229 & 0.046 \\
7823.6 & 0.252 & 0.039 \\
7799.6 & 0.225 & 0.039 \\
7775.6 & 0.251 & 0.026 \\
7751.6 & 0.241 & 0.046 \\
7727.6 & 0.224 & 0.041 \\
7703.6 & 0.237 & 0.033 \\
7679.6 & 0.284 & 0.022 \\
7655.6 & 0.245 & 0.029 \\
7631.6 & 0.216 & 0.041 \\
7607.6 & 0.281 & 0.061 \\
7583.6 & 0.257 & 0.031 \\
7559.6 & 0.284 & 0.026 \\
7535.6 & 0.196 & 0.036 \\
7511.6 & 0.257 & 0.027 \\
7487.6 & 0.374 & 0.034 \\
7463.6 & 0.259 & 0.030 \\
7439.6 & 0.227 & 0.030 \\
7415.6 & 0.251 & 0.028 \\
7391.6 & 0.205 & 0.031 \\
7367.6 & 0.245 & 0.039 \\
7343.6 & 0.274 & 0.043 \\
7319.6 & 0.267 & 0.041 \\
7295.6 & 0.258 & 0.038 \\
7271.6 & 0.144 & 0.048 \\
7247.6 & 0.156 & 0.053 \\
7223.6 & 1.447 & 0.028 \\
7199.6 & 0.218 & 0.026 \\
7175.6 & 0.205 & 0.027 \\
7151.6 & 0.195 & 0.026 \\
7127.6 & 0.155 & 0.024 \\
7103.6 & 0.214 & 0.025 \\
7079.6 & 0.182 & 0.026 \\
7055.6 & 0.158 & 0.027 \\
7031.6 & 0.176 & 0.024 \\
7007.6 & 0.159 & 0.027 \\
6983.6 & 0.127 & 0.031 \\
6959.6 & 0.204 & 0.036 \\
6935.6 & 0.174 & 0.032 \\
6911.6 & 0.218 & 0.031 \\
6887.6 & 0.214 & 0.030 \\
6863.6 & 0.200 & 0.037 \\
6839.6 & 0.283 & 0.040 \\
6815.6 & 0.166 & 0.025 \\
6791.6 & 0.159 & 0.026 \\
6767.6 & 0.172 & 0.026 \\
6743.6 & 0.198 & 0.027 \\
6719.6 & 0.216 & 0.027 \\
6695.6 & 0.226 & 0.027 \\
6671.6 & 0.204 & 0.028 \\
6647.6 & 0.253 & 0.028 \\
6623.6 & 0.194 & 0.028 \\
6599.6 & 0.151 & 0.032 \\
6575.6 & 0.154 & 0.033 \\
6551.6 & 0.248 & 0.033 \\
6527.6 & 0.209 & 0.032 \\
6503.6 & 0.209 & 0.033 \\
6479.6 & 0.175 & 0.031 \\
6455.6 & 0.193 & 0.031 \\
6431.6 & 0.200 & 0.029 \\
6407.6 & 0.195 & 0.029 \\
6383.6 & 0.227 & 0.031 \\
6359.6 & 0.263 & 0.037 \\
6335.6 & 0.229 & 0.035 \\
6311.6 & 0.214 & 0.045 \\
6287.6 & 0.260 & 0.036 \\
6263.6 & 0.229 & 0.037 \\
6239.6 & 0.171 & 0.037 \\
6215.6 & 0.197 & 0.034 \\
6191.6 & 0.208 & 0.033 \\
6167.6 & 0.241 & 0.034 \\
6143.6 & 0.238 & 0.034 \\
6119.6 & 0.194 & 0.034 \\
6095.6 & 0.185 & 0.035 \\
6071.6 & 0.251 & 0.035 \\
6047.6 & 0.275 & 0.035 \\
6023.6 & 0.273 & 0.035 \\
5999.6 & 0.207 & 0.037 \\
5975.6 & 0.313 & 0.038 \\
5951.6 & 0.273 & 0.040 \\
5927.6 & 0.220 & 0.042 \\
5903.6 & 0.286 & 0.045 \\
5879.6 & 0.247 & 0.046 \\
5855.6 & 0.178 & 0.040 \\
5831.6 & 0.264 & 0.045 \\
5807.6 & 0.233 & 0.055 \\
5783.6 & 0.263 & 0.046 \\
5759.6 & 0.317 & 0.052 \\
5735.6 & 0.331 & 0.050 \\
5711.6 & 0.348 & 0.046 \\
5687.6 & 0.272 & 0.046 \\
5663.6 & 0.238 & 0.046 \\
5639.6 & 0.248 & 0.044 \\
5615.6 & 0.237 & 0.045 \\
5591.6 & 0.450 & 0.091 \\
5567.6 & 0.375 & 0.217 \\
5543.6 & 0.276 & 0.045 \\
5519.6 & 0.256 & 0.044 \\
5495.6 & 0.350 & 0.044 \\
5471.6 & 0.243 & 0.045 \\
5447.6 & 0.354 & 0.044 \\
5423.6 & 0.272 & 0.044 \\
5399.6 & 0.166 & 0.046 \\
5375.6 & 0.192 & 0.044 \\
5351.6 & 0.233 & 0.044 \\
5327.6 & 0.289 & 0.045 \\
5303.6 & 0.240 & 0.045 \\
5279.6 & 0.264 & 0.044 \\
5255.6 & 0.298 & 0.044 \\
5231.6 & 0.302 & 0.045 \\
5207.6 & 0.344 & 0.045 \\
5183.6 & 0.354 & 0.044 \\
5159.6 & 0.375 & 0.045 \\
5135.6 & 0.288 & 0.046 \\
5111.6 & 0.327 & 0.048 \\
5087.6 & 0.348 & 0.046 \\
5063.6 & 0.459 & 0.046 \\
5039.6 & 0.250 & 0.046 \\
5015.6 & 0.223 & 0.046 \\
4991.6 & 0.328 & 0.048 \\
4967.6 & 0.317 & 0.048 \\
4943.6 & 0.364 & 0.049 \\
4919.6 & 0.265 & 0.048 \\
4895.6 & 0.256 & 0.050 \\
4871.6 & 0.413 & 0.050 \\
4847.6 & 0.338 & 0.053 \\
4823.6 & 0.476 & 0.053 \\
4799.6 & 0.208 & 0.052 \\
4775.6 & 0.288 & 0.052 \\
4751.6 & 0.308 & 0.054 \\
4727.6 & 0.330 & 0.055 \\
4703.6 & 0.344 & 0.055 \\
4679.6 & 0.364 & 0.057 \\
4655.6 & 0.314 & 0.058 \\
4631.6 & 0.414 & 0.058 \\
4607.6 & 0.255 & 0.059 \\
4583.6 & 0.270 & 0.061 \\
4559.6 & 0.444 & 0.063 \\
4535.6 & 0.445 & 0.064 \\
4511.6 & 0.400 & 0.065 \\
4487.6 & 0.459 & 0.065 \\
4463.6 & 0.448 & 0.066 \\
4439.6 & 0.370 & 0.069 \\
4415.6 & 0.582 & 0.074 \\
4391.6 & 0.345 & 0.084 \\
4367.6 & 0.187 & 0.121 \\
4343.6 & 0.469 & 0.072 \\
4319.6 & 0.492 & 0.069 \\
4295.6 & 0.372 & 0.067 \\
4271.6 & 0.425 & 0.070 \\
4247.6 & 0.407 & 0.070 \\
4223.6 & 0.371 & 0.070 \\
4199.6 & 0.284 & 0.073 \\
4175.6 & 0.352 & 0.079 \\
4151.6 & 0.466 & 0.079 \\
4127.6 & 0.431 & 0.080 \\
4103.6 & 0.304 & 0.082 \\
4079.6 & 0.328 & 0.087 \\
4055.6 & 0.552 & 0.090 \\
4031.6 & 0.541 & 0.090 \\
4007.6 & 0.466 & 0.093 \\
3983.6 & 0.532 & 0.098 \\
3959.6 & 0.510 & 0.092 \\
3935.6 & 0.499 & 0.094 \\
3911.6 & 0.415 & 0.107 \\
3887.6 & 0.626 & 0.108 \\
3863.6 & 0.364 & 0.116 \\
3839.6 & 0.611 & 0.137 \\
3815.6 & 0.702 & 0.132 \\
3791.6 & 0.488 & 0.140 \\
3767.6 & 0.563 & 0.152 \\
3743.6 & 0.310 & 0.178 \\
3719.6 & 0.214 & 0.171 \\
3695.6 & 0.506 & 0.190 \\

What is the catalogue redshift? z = 0.937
